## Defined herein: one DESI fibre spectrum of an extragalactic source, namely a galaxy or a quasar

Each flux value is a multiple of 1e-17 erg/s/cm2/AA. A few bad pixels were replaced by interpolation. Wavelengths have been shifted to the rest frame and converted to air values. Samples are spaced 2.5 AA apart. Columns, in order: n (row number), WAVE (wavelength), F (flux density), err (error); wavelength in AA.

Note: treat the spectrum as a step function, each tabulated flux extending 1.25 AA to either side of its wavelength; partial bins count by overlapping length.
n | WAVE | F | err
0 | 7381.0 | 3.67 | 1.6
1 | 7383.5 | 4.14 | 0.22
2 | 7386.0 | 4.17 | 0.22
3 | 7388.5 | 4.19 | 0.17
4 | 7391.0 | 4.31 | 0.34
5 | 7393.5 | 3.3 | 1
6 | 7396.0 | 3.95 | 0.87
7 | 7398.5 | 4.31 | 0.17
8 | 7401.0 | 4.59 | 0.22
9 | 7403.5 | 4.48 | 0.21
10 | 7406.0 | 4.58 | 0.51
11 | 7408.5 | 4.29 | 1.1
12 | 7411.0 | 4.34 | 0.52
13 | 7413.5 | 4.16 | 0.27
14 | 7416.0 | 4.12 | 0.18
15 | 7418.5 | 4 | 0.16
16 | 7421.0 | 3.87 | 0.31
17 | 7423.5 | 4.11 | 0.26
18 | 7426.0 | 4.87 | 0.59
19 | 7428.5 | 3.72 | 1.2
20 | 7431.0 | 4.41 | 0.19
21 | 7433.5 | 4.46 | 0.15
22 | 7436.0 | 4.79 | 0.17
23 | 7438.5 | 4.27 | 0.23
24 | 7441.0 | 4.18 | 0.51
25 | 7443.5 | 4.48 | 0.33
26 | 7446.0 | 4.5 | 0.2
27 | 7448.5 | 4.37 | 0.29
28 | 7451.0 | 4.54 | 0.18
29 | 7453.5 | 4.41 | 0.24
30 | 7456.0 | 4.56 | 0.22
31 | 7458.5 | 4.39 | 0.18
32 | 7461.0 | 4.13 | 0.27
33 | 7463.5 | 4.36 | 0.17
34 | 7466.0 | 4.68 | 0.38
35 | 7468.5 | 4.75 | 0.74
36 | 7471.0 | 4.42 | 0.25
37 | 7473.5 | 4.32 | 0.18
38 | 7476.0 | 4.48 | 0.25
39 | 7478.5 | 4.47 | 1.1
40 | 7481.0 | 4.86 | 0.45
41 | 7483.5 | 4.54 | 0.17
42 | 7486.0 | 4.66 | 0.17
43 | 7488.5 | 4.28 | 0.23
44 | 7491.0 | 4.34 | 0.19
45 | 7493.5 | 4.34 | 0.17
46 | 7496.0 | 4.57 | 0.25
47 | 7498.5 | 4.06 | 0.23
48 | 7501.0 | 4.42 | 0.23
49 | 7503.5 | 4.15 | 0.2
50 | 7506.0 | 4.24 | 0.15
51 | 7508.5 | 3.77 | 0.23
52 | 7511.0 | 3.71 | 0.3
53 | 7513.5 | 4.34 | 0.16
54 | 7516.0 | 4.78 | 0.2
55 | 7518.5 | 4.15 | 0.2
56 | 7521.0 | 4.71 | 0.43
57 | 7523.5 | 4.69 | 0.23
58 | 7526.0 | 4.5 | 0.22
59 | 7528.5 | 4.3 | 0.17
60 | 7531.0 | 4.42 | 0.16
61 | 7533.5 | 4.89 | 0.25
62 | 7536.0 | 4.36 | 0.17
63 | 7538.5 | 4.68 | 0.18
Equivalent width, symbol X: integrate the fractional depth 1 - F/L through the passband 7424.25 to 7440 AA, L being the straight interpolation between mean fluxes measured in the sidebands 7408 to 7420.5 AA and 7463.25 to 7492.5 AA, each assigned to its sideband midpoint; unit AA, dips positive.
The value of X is -0.5 AA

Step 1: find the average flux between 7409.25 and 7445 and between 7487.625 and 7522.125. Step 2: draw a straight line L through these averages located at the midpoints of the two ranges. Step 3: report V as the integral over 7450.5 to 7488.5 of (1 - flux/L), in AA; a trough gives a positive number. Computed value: -2.0 AA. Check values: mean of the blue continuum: 4.27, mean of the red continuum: 4.27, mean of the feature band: 4.5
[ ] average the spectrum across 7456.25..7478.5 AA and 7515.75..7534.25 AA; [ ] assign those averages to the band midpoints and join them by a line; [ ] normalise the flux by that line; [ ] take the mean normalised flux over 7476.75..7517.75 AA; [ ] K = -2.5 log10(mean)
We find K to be 0.04 mag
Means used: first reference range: 4.45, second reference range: 4.53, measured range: 4.34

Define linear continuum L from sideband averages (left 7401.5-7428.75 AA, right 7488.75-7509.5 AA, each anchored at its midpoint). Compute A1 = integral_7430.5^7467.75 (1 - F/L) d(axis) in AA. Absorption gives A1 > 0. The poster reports -1.6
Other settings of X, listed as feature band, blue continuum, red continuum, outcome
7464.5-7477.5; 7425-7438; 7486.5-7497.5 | -0.3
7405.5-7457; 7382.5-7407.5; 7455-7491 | 0.1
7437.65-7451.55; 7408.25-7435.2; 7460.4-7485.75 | -0.1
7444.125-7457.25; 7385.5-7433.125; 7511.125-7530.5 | -0.6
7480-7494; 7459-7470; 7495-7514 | -0.7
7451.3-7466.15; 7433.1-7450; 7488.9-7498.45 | 0.0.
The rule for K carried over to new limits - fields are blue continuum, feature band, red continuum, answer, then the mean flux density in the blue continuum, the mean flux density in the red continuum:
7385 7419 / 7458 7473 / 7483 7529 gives -0.04 mag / 4.2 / 4.34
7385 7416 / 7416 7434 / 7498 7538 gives 0.01 mag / 4.22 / 4.35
